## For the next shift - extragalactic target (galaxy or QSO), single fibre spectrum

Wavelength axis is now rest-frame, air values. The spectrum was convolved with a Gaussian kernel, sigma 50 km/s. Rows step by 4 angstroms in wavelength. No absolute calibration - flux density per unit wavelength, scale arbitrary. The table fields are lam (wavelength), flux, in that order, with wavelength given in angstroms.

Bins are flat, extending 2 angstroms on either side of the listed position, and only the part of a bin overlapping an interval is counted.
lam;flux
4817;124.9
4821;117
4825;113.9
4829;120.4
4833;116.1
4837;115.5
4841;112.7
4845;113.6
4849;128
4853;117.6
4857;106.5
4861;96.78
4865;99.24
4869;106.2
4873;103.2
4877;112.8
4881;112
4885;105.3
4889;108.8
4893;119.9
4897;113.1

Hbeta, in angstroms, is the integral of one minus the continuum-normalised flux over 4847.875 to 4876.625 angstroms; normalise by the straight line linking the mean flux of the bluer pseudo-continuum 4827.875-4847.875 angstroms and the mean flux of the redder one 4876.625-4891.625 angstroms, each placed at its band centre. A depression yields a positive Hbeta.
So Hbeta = 1.3 angstroms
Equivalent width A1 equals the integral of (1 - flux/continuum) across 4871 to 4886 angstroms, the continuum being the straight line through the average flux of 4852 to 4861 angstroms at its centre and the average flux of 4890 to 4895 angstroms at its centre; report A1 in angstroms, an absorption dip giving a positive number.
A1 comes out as 0.7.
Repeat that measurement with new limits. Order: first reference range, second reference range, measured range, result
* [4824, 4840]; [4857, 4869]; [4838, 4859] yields -1.5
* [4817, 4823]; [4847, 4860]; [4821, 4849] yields 0.4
